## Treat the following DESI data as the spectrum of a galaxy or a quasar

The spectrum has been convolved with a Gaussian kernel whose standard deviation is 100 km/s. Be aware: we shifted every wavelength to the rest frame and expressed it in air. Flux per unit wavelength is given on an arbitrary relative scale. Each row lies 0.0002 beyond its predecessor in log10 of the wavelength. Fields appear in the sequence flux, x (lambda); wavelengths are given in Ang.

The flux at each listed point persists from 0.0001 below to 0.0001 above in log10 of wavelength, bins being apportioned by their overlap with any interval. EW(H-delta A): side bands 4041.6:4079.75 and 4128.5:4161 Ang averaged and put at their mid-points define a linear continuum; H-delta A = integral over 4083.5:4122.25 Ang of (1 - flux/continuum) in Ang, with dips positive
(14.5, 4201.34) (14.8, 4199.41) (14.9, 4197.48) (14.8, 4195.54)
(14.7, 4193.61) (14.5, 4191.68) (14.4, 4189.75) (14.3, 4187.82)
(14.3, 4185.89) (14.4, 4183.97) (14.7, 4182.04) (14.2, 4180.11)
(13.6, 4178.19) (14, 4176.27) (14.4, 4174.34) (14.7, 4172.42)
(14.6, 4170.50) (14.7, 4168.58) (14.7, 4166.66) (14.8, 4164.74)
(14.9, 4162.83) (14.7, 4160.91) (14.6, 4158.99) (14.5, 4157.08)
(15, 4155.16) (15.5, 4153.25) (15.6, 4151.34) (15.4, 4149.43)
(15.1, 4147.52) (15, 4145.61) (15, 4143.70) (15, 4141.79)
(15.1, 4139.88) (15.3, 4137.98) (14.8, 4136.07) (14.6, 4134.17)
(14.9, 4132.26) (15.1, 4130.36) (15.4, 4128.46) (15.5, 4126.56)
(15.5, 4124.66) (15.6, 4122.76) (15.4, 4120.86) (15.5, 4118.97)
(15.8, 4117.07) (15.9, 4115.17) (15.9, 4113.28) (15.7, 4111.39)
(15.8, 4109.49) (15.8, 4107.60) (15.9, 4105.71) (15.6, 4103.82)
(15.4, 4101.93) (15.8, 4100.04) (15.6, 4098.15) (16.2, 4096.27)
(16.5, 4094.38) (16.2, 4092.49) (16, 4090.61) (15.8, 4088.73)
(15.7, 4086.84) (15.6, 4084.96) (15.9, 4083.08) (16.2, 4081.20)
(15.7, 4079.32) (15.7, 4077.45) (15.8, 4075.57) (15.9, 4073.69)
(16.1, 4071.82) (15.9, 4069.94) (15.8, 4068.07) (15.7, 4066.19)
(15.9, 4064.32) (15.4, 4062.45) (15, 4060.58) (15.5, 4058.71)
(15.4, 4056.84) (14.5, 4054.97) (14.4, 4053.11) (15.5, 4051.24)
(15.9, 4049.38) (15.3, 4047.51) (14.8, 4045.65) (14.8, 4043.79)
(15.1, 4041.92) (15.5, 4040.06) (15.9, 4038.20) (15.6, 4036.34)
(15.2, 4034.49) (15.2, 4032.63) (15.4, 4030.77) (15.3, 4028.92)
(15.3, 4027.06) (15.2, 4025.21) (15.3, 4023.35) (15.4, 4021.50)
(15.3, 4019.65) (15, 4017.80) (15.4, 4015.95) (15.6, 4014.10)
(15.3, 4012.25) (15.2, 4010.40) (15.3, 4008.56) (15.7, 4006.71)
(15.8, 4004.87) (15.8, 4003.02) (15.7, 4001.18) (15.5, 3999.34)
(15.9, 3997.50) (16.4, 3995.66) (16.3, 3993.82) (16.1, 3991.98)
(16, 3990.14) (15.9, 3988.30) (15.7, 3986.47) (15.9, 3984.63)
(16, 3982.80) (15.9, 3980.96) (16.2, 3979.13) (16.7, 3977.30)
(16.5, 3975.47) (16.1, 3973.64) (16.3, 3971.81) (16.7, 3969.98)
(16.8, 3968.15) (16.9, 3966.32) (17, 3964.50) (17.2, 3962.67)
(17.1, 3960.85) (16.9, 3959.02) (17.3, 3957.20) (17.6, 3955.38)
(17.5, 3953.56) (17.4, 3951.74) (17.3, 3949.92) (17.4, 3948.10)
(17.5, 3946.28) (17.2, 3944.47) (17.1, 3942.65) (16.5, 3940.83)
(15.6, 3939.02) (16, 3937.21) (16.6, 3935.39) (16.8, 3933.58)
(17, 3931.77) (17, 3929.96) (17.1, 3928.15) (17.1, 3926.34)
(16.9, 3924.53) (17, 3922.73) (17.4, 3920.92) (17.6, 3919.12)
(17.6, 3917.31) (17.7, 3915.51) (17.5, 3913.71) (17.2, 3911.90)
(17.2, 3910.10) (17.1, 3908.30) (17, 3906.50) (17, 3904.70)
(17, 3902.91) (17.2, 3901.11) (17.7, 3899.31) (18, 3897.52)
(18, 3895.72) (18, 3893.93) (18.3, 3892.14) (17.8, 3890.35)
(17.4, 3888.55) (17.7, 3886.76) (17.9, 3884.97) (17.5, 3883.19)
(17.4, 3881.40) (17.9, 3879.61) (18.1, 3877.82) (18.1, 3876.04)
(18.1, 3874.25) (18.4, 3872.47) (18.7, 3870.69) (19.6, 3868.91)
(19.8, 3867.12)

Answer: -1.5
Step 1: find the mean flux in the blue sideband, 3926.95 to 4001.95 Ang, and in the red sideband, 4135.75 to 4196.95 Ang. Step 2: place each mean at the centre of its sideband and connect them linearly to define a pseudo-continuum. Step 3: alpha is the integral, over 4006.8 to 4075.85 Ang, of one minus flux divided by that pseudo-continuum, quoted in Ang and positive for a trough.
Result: 2.2 Ang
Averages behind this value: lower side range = 16.6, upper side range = 14.7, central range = 15.4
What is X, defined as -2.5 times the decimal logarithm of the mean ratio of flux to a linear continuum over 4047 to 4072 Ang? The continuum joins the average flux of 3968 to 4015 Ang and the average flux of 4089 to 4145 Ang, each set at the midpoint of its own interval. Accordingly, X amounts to 0.02 mag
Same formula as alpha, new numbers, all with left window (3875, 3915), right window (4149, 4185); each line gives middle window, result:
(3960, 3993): 0.66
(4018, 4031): 0.73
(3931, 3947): 0.40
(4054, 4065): 0.39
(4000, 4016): 0.82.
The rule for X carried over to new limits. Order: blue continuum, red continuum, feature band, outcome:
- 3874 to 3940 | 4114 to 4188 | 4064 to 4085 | -0.012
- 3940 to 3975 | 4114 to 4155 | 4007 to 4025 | 0.078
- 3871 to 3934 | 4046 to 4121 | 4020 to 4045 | 0.061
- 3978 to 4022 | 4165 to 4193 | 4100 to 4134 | -0.049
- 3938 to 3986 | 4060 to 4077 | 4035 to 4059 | 0.049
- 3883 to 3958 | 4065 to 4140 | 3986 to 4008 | 0.047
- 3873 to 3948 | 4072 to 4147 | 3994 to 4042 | 0.061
